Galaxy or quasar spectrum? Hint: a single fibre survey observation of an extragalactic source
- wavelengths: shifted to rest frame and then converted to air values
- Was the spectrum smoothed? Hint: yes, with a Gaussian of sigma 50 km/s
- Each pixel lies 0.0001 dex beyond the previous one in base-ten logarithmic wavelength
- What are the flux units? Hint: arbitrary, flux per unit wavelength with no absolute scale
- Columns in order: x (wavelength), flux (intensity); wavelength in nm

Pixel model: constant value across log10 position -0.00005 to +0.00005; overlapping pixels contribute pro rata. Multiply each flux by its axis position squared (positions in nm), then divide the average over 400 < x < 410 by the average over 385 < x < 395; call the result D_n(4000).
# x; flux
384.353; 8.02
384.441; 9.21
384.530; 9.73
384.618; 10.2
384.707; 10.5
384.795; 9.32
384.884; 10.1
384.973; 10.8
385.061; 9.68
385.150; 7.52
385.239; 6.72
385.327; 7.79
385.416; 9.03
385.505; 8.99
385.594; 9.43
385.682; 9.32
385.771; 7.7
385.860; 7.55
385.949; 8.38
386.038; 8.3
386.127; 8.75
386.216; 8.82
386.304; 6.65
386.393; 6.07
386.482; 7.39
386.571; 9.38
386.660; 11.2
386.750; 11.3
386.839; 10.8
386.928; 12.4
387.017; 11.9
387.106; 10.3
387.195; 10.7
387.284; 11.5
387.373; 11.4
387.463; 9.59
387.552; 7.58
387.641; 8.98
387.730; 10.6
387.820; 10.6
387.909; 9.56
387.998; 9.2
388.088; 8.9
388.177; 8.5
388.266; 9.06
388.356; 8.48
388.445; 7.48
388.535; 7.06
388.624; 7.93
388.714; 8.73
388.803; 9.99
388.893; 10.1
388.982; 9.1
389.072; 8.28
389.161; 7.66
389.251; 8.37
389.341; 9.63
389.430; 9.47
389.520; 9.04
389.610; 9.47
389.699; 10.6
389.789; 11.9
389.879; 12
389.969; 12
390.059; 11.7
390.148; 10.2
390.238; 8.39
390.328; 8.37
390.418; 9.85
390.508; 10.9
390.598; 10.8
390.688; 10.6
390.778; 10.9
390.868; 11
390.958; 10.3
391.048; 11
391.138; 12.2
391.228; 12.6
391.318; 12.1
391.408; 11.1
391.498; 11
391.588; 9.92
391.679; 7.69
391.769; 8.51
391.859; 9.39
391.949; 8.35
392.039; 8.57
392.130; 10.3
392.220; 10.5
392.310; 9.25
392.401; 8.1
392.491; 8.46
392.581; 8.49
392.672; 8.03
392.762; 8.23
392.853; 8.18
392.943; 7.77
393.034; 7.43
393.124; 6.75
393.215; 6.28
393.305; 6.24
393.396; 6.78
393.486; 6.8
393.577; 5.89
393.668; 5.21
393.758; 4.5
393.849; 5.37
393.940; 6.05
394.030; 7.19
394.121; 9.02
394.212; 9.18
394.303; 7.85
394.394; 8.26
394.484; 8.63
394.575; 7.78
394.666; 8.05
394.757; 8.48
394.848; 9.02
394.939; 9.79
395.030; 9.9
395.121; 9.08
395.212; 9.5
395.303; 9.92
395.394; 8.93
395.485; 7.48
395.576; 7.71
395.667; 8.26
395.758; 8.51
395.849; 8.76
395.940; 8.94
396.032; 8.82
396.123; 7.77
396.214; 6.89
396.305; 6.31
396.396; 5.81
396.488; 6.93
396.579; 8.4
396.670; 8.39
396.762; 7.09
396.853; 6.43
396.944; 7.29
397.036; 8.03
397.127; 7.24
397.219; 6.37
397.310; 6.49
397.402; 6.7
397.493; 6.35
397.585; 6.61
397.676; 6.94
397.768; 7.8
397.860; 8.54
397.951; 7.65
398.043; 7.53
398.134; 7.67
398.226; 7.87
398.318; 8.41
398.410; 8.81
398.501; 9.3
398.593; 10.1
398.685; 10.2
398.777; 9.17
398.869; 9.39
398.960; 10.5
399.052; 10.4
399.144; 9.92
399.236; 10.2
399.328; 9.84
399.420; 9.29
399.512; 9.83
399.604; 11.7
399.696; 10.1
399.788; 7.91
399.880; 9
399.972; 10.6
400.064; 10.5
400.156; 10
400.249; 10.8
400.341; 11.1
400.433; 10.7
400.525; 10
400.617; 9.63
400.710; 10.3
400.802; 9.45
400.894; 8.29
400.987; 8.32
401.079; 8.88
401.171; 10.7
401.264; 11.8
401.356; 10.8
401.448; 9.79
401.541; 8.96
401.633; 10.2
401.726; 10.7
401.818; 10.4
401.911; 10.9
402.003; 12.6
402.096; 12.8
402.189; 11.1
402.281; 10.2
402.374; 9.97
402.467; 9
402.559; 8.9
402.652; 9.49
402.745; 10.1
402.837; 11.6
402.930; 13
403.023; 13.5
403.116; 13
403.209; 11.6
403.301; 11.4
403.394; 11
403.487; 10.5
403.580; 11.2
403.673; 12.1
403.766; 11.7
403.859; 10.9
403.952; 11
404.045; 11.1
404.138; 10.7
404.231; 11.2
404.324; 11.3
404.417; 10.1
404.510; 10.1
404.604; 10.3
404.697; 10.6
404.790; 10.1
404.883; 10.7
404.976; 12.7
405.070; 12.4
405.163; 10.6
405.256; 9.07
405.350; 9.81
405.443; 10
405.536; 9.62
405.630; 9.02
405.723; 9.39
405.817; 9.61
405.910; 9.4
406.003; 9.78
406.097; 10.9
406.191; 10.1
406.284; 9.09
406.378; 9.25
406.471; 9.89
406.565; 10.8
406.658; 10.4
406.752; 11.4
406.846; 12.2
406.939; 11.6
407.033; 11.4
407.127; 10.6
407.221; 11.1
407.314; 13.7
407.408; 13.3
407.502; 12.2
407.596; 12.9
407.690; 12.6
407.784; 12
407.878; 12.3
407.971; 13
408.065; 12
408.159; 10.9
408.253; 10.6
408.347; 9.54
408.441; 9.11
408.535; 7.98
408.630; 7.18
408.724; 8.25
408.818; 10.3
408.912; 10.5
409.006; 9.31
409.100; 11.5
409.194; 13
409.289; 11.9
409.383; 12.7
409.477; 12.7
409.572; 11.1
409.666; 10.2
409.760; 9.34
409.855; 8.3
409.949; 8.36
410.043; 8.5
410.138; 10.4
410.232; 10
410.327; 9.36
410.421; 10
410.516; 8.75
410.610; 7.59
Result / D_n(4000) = 1.3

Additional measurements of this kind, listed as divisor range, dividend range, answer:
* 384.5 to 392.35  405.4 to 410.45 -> 1.21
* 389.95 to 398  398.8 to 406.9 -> 1.30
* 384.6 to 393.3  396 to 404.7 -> 1.08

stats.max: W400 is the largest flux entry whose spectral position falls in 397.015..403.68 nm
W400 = 13.5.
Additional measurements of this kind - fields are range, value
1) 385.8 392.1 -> 12.6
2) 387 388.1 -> 11.9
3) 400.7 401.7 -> 11.8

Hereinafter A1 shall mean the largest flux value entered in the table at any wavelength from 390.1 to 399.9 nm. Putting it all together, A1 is 12.6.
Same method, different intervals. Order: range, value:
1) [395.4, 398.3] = 8.94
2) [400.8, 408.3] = 13.7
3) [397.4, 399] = 10.5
